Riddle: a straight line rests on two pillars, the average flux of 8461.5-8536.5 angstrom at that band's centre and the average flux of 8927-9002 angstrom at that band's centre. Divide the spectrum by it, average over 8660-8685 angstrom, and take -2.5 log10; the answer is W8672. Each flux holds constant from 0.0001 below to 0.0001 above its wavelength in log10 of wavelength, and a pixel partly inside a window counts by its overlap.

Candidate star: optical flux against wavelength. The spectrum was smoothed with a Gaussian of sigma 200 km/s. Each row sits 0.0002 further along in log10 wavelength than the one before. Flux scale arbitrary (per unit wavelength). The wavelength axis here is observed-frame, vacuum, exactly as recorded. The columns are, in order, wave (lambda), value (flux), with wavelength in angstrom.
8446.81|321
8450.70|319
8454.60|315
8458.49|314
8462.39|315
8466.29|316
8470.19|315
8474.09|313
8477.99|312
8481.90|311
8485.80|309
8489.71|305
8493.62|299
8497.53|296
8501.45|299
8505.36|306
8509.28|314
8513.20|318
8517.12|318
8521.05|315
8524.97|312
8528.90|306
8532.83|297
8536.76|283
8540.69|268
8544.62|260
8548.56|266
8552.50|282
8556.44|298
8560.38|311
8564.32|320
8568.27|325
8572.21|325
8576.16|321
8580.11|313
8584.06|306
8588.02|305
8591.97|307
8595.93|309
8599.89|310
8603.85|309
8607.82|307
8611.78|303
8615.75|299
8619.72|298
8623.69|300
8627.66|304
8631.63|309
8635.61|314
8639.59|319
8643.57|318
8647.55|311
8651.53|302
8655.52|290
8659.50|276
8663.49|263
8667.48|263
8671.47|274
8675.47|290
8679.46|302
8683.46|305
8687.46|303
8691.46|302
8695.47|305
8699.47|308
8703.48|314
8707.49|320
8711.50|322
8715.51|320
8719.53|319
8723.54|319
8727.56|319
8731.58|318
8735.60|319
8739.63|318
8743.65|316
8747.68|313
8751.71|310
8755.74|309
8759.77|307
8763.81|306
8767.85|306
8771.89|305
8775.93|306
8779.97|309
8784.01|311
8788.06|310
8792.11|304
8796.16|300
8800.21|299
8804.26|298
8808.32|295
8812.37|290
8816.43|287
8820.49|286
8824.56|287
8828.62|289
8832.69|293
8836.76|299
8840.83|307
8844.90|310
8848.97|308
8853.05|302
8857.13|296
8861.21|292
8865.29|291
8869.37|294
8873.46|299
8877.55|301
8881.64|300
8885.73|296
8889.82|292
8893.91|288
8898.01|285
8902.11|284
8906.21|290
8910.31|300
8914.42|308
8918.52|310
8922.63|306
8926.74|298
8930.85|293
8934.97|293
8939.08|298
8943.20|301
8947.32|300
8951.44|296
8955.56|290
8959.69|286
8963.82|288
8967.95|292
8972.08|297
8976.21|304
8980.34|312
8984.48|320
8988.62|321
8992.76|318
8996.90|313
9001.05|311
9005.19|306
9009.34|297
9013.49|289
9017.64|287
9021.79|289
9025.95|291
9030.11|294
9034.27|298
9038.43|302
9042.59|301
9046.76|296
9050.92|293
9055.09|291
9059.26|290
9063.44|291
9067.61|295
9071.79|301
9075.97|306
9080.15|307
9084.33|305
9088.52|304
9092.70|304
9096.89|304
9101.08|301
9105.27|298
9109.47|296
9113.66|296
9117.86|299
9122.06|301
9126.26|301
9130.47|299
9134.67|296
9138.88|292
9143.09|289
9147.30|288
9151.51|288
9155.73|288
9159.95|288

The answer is 0.09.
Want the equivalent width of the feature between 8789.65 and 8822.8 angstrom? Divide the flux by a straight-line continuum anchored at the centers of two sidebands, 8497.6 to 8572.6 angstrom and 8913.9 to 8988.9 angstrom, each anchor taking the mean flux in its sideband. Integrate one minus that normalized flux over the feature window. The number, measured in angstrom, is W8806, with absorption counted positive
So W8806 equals 0.6 angstrom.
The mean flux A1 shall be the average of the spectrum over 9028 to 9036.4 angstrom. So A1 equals 296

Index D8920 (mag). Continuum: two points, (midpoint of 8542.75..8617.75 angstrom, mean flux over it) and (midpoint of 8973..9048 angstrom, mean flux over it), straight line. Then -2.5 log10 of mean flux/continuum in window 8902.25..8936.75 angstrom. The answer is 0.01 mag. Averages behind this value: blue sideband 304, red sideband 303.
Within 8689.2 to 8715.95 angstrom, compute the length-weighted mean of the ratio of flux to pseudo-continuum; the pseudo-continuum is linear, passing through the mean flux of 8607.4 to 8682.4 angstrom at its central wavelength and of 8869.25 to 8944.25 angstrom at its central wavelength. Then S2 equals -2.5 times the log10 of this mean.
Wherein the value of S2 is -0.06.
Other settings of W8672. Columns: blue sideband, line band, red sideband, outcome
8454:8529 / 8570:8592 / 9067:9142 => -0.016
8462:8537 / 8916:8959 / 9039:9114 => 0.011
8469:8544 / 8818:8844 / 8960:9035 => 0.030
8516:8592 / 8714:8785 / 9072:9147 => -0.042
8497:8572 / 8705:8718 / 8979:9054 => -0.068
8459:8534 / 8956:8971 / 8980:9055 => 0.048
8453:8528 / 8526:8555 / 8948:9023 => 0.103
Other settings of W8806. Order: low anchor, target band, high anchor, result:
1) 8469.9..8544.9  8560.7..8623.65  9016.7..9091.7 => -1.6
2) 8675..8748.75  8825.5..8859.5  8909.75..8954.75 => 0.6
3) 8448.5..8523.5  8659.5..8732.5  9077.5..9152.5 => 1.0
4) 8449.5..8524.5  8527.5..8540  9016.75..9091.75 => 0.7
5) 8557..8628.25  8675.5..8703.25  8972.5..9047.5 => 0.4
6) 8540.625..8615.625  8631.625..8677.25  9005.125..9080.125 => 1.3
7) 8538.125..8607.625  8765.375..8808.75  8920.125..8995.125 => -0.4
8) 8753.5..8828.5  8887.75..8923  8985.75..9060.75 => 0.5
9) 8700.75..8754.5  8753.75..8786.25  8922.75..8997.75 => 0.7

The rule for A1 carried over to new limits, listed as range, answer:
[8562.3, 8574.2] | 323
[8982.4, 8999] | 318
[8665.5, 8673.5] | 268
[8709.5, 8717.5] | 321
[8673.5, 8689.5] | 300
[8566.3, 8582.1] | 321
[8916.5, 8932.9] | 302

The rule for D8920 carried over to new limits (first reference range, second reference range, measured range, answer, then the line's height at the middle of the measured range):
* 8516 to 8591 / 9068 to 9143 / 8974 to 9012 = -0.04 mag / 300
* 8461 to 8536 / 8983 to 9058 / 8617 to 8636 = 0.01 mag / 307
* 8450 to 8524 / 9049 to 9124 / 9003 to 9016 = 0.01 mag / 301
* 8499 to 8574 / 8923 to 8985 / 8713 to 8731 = -0.07 mag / 300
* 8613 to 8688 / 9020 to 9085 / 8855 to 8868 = 0.01 mag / 297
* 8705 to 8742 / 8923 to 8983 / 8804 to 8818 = 0.07 mag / 311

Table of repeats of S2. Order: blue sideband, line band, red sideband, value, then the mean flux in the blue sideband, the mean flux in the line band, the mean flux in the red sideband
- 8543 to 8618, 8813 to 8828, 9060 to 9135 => 0.06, 304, 287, 300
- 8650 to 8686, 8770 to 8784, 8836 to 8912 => -0.06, 285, 307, 296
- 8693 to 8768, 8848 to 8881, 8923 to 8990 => 0.03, 314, 298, 299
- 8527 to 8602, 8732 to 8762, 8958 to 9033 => -0.04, 301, 313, 301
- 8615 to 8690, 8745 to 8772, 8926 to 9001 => -0.04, 297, 308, 301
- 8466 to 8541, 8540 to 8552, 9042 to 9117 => 0.15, 306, 266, 299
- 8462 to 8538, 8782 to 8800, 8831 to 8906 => -0.02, 308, 305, 296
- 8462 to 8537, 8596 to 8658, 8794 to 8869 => -0.01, 308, 306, 296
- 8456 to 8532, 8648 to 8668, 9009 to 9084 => 0.09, 310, 283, 296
